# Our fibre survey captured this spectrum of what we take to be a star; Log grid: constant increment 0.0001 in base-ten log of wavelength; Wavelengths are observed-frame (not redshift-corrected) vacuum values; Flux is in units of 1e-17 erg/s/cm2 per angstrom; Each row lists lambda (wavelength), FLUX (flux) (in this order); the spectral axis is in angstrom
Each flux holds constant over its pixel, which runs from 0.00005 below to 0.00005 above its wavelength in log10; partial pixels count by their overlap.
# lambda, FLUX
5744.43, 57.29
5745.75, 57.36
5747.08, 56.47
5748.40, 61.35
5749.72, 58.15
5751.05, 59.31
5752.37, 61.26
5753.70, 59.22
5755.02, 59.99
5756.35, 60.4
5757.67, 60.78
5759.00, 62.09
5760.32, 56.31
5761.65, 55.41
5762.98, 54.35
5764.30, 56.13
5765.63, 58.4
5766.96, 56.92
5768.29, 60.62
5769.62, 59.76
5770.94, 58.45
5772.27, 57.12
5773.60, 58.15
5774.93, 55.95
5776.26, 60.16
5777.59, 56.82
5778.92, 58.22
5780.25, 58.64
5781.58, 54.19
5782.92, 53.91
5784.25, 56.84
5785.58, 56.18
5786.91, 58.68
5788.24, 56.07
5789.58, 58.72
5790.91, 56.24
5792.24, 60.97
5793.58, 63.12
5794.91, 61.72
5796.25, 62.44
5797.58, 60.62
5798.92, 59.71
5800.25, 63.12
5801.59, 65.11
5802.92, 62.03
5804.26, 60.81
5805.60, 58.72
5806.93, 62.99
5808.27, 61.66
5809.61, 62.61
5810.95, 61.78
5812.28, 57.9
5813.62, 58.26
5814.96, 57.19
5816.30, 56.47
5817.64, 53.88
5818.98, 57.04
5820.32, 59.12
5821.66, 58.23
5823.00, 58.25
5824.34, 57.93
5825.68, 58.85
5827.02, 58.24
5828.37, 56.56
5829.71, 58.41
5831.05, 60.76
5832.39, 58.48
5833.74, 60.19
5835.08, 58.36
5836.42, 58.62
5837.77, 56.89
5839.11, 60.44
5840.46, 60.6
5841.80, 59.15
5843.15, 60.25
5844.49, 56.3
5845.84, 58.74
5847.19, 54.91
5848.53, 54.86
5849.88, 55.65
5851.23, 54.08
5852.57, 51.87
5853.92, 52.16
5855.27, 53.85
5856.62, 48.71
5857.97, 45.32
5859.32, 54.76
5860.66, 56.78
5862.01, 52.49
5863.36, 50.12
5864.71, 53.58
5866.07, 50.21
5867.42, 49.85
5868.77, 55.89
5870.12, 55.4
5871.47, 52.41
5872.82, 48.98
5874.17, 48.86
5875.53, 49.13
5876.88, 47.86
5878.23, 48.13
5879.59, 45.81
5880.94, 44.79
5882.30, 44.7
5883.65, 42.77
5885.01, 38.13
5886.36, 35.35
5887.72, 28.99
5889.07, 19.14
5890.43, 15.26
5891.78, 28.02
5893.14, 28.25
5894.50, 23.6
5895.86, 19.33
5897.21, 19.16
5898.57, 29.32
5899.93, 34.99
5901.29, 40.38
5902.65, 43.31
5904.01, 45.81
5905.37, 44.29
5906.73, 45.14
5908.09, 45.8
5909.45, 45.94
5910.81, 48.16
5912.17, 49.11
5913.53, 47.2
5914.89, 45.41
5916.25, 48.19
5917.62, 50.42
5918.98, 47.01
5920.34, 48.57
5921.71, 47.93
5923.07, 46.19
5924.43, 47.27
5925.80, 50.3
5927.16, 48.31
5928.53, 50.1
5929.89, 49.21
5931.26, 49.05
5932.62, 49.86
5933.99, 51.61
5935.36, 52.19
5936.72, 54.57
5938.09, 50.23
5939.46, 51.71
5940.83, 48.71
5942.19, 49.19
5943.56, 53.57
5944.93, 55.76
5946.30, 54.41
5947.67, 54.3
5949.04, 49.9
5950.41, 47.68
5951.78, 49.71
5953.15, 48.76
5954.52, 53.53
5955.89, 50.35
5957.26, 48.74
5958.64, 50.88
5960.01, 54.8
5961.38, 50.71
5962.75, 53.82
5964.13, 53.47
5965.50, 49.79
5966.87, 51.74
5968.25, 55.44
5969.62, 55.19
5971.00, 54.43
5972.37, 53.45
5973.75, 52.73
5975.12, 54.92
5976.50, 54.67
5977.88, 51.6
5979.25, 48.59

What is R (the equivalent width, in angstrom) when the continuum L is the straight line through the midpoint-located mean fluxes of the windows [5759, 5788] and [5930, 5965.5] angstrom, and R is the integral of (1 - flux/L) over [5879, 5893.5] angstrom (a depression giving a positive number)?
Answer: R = 5.4 angstrom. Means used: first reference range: 57.3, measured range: 33.8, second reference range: 51.4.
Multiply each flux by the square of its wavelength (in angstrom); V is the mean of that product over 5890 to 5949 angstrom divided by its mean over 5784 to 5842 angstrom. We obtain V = 0.78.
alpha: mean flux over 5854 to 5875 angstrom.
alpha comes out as 51.8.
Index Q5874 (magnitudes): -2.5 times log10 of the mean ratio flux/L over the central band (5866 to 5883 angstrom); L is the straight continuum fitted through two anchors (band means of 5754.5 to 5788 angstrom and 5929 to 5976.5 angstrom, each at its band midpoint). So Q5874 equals 0.11 mag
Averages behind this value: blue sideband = 57.8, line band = 49.4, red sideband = 51.9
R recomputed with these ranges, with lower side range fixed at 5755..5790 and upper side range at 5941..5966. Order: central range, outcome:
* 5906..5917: 1.3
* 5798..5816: -1.4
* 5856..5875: 1.0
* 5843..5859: 0.4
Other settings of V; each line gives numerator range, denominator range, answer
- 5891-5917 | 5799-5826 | 0.67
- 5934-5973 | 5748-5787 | 0.95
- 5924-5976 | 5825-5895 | 1.07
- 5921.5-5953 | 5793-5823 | 0.88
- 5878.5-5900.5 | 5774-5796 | 0.56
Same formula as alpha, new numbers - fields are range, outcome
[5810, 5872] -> 56.1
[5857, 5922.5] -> 42.9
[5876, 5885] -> 45.2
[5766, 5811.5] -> 59.4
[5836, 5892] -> 49.1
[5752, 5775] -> 58.4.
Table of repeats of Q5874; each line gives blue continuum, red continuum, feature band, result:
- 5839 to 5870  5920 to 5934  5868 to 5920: 0.246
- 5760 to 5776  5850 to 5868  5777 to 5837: -0.076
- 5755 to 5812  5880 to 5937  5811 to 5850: -0.110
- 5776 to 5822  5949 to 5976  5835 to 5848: -0.020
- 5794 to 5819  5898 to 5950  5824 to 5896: 0.118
